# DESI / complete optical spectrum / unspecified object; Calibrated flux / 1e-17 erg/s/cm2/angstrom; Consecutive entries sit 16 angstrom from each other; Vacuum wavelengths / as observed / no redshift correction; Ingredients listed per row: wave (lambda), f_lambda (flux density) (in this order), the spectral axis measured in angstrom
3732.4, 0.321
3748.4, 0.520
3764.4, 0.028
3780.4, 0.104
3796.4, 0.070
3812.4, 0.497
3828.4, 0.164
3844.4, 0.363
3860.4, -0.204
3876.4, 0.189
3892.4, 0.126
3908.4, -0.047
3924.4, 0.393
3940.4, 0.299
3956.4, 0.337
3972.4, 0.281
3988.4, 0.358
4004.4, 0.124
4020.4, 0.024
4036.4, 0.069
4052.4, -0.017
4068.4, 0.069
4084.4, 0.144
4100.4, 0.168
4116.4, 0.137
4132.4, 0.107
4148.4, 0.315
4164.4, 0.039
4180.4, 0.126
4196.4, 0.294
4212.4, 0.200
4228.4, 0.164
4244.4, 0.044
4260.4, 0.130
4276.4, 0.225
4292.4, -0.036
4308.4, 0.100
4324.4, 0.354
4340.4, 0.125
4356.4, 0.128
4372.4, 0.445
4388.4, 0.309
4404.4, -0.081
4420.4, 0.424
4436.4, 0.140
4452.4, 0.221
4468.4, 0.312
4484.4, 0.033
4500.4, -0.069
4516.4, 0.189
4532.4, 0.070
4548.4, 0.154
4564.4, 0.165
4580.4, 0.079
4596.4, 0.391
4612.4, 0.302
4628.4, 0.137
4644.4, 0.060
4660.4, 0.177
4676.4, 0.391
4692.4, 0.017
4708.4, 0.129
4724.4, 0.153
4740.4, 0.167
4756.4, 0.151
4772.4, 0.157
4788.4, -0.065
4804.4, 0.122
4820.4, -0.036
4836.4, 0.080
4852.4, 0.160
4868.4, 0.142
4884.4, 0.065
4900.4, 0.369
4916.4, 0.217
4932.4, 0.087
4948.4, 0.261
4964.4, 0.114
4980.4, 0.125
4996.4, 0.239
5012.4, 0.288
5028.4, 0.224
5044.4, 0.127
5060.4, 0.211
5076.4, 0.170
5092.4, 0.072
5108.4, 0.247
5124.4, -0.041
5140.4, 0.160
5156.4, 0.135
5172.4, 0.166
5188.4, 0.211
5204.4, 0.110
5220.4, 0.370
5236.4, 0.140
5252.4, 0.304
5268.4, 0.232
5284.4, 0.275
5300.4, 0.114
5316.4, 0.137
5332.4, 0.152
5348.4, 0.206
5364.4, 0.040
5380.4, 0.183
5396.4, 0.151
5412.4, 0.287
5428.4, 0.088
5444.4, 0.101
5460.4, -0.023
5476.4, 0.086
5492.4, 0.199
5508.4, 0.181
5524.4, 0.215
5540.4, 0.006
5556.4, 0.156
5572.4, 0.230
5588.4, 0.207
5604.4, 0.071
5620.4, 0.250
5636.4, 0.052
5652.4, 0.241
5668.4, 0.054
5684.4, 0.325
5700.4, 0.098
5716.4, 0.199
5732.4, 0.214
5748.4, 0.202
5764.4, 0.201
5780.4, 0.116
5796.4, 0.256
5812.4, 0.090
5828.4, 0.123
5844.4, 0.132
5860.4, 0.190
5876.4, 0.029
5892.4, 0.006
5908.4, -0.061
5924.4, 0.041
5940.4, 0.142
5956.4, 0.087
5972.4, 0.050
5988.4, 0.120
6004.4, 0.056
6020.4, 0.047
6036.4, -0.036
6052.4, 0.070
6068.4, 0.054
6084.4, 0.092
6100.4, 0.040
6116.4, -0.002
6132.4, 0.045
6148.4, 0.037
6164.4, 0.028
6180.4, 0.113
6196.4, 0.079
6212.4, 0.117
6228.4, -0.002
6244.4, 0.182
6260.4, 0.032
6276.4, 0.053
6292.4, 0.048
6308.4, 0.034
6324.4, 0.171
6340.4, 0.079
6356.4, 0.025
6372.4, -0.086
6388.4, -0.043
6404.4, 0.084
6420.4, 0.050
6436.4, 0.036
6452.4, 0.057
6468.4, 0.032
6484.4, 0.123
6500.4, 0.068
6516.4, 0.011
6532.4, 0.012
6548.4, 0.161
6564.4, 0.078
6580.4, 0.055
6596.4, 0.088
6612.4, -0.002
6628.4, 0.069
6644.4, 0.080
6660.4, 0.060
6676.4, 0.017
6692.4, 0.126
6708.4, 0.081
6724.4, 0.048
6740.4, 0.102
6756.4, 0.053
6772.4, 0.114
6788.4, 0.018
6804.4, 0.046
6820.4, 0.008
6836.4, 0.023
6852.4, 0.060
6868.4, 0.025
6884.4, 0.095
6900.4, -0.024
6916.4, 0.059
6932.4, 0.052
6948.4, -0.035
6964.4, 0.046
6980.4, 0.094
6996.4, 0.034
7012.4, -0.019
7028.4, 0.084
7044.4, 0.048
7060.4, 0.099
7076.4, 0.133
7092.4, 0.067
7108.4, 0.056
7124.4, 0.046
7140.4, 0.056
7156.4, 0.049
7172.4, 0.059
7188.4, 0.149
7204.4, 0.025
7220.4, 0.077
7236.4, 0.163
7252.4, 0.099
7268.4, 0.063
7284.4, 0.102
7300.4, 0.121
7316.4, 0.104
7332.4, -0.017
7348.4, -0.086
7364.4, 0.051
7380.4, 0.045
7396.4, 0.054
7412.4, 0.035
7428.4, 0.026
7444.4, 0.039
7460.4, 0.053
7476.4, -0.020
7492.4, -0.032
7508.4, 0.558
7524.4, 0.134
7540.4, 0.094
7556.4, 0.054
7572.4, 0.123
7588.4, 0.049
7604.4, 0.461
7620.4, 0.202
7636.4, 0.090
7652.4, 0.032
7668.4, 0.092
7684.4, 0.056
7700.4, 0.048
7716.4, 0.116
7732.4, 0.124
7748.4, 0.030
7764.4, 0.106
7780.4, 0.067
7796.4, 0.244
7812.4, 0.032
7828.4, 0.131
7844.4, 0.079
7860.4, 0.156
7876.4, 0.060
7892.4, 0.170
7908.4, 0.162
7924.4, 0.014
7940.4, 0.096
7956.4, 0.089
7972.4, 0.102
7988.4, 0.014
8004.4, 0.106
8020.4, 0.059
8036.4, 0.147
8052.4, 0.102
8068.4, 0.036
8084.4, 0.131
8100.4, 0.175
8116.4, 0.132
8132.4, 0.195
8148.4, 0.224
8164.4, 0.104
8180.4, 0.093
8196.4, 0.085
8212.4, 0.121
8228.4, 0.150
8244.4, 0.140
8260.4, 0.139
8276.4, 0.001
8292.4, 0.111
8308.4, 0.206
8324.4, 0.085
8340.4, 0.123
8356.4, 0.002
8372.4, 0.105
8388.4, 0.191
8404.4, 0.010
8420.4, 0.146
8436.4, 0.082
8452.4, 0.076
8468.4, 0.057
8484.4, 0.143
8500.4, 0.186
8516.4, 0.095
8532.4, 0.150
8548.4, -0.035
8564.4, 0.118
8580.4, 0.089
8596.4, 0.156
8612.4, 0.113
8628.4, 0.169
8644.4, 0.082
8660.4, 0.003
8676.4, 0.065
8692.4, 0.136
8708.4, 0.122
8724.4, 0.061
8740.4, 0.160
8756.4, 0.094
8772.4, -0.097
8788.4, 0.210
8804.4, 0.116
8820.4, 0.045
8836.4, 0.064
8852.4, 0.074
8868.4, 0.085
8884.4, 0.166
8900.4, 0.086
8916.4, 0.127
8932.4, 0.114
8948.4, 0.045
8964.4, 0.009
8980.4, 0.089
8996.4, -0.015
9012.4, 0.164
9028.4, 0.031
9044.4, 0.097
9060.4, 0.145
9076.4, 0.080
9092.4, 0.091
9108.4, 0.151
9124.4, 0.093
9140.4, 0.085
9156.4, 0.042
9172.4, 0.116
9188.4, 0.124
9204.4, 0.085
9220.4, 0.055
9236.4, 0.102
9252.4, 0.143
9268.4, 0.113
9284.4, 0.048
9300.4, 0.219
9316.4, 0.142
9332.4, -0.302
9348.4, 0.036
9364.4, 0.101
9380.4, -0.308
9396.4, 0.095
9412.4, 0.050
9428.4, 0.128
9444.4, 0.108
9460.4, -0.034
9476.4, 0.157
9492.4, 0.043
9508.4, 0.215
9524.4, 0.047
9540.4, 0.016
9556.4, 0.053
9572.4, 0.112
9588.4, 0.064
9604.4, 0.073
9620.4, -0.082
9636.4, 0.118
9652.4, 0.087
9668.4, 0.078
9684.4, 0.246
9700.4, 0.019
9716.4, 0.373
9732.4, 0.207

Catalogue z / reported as 1.014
